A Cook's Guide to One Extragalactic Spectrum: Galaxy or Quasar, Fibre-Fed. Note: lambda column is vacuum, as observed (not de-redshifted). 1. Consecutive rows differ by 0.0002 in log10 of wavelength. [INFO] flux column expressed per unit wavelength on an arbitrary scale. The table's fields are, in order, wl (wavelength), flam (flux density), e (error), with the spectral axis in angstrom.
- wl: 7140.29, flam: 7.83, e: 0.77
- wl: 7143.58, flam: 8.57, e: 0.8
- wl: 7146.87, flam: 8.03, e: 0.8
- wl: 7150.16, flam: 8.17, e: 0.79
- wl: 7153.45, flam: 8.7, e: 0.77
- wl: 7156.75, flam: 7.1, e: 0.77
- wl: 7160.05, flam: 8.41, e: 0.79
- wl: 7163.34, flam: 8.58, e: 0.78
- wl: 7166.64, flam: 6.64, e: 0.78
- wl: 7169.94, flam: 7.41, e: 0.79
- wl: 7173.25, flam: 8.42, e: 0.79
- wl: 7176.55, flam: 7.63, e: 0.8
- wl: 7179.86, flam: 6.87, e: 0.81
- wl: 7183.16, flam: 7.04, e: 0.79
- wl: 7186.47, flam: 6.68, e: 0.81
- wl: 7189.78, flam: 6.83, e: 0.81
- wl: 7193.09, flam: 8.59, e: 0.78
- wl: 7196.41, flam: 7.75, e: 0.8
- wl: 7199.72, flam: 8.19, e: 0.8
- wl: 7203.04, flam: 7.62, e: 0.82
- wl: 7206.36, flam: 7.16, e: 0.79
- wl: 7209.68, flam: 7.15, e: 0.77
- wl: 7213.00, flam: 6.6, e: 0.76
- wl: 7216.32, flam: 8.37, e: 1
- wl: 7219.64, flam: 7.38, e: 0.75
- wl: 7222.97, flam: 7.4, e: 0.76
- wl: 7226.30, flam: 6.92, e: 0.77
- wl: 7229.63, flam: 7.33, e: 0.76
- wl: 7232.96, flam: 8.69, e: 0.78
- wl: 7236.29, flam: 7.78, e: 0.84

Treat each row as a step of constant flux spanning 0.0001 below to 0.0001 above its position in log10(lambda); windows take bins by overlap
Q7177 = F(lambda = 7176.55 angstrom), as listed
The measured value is 7.63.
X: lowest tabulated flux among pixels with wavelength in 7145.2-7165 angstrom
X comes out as 7.1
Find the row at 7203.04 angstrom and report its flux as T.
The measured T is 7.62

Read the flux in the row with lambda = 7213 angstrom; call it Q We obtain 6.6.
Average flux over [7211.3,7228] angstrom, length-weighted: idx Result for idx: 7.33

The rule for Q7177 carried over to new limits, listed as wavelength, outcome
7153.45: 8.7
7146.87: 8.03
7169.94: 7.41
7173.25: 8.42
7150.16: 8.17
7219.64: 7.38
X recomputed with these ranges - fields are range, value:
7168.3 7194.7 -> 6.68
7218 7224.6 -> 7.38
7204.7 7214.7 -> 6.6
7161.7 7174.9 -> 6.64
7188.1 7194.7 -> 6.83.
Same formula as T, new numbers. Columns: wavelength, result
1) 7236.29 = 7.78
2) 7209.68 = 7.15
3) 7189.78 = 6.83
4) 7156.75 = 7.1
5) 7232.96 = 8.69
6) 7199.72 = 8.19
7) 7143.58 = 8.57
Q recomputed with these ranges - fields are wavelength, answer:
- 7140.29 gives 7.83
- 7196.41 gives 7.75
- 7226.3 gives 6.92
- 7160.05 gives 8.41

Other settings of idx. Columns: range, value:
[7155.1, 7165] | 8.03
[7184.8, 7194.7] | 7.36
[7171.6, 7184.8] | 7.49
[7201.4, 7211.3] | 7.31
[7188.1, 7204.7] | 7.79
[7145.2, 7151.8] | 8.1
